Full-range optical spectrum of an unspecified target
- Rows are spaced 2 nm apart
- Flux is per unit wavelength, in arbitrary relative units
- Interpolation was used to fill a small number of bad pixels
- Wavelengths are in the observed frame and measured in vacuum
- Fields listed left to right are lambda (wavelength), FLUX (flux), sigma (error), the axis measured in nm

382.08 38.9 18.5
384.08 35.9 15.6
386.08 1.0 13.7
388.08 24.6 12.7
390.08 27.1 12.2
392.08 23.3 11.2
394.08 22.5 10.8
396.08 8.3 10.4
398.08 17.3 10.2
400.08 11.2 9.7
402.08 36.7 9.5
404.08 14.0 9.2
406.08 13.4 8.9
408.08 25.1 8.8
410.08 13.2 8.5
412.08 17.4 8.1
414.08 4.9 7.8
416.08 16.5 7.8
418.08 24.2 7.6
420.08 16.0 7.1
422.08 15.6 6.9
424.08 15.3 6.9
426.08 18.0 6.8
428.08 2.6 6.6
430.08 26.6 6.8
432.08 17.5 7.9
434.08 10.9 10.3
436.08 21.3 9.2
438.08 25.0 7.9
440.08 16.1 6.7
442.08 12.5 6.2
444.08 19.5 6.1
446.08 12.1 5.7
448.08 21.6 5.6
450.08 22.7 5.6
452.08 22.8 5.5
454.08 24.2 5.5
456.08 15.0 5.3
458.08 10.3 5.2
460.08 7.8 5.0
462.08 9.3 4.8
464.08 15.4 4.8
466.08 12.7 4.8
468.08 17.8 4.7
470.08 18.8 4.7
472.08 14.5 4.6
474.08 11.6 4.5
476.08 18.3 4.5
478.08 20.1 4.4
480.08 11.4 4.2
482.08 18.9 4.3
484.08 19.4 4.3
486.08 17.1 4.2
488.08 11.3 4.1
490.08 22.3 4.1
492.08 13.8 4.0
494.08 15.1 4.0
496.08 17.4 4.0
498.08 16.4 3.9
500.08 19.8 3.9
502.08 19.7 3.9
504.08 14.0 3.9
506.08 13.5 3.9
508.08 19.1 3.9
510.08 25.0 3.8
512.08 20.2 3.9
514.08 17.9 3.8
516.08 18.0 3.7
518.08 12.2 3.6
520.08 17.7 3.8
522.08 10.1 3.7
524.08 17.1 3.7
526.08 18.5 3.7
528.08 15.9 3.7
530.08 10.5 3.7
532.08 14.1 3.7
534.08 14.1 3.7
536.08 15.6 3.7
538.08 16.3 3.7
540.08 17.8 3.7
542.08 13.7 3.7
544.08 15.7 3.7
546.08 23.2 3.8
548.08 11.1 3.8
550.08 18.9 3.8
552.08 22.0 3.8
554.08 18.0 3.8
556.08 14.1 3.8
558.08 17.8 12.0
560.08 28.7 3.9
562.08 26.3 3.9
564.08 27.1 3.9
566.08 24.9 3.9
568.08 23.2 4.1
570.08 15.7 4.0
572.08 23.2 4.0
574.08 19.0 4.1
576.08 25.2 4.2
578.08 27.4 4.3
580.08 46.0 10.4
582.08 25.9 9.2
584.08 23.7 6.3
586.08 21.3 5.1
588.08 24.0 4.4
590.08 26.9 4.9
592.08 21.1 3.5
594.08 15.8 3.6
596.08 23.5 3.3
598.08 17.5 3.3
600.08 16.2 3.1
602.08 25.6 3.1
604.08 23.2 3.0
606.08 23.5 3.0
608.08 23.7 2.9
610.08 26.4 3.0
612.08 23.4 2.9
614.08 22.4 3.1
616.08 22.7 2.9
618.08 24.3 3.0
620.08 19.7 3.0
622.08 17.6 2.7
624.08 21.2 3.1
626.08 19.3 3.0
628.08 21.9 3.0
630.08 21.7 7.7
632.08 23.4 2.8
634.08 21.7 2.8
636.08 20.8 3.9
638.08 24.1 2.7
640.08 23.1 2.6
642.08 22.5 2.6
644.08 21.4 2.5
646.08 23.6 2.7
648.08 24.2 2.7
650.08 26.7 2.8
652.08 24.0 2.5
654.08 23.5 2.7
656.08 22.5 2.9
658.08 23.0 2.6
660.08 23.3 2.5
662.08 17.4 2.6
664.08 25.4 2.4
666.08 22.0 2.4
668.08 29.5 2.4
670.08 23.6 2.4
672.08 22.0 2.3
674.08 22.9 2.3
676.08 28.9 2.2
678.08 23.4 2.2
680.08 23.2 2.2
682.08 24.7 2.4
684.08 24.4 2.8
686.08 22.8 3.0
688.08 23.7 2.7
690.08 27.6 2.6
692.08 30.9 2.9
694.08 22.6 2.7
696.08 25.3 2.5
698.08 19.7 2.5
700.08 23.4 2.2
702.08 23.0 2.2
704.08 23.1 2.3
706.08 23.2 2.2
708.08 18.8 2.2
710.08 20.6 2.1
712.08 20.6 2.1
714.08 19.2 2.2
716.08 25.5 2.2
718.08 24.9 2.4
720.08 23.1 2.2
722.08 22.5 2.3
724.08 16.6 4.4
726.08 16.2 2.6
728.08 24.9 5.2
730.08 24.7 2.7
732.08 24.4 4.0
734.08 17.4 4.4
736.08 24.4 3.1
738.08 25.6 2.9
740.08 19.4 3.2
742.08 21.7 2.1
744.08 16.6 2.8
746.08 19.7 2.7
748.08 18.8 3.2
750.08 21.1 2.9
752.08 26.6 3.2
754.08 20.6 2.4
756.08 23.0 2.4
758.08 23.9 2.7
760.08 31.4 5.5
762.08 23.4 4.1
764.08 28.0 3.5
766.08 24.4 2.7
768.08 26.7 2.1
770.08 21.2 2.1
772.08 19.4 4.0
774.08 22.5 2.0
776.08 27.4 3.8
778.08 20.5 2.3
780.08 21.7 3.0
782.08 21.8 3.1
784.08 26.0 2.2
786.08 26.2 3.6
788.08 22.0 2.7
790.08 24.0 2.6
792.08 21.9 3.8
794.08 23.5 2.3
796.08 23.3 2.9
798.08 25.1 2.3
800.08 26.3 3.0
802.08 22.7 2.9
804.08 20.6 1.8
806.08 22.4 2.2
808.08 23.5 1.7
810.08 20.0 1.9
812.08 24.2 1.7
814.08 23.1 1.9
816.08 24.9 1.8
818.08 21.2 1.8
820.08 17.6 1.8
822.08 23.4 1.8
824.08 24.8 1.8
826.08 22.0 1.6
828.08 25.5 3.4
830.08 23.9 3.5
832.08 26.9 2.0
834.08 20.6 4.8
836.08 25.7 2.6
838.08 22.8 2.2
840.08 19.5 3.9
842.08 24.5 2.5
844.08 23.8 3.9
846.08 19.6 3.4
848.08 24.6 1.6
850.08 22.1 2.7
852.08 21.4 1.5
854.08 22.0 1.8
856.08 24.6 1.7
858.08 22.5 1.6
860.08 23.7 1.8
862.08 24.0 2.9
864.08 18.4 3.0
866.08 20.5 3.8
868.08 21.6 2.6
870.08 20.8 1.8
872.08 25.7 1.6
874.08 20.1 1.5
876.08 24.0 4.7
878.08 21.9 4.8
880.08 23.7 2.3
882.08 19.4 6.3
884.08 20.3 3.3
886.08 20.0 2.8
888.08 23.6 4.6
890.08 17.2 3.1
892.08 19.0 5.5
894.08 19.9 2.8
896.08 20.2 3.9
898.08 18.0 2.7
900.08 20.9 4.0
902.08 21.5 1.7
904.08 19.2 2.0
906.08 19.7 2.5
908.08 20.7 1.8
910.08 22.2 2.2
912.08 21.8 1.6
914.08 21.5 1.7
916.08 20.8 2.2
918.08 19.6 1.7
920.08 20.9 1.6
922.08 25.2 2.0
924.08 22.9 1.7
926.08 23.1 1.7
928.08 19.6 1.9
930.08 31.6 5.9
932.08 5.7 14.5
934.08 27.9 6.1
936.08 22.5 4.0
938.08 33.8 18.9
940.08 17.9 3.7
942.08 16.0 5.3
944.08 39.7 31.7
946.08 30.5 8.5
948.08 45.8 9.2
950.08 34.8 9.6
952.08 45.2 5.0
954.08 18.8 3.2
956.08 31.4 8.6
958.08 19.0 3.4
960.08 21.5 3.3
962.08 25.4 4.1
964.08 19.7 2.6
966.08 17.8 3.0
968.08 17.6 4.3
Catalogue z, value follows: 0.446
